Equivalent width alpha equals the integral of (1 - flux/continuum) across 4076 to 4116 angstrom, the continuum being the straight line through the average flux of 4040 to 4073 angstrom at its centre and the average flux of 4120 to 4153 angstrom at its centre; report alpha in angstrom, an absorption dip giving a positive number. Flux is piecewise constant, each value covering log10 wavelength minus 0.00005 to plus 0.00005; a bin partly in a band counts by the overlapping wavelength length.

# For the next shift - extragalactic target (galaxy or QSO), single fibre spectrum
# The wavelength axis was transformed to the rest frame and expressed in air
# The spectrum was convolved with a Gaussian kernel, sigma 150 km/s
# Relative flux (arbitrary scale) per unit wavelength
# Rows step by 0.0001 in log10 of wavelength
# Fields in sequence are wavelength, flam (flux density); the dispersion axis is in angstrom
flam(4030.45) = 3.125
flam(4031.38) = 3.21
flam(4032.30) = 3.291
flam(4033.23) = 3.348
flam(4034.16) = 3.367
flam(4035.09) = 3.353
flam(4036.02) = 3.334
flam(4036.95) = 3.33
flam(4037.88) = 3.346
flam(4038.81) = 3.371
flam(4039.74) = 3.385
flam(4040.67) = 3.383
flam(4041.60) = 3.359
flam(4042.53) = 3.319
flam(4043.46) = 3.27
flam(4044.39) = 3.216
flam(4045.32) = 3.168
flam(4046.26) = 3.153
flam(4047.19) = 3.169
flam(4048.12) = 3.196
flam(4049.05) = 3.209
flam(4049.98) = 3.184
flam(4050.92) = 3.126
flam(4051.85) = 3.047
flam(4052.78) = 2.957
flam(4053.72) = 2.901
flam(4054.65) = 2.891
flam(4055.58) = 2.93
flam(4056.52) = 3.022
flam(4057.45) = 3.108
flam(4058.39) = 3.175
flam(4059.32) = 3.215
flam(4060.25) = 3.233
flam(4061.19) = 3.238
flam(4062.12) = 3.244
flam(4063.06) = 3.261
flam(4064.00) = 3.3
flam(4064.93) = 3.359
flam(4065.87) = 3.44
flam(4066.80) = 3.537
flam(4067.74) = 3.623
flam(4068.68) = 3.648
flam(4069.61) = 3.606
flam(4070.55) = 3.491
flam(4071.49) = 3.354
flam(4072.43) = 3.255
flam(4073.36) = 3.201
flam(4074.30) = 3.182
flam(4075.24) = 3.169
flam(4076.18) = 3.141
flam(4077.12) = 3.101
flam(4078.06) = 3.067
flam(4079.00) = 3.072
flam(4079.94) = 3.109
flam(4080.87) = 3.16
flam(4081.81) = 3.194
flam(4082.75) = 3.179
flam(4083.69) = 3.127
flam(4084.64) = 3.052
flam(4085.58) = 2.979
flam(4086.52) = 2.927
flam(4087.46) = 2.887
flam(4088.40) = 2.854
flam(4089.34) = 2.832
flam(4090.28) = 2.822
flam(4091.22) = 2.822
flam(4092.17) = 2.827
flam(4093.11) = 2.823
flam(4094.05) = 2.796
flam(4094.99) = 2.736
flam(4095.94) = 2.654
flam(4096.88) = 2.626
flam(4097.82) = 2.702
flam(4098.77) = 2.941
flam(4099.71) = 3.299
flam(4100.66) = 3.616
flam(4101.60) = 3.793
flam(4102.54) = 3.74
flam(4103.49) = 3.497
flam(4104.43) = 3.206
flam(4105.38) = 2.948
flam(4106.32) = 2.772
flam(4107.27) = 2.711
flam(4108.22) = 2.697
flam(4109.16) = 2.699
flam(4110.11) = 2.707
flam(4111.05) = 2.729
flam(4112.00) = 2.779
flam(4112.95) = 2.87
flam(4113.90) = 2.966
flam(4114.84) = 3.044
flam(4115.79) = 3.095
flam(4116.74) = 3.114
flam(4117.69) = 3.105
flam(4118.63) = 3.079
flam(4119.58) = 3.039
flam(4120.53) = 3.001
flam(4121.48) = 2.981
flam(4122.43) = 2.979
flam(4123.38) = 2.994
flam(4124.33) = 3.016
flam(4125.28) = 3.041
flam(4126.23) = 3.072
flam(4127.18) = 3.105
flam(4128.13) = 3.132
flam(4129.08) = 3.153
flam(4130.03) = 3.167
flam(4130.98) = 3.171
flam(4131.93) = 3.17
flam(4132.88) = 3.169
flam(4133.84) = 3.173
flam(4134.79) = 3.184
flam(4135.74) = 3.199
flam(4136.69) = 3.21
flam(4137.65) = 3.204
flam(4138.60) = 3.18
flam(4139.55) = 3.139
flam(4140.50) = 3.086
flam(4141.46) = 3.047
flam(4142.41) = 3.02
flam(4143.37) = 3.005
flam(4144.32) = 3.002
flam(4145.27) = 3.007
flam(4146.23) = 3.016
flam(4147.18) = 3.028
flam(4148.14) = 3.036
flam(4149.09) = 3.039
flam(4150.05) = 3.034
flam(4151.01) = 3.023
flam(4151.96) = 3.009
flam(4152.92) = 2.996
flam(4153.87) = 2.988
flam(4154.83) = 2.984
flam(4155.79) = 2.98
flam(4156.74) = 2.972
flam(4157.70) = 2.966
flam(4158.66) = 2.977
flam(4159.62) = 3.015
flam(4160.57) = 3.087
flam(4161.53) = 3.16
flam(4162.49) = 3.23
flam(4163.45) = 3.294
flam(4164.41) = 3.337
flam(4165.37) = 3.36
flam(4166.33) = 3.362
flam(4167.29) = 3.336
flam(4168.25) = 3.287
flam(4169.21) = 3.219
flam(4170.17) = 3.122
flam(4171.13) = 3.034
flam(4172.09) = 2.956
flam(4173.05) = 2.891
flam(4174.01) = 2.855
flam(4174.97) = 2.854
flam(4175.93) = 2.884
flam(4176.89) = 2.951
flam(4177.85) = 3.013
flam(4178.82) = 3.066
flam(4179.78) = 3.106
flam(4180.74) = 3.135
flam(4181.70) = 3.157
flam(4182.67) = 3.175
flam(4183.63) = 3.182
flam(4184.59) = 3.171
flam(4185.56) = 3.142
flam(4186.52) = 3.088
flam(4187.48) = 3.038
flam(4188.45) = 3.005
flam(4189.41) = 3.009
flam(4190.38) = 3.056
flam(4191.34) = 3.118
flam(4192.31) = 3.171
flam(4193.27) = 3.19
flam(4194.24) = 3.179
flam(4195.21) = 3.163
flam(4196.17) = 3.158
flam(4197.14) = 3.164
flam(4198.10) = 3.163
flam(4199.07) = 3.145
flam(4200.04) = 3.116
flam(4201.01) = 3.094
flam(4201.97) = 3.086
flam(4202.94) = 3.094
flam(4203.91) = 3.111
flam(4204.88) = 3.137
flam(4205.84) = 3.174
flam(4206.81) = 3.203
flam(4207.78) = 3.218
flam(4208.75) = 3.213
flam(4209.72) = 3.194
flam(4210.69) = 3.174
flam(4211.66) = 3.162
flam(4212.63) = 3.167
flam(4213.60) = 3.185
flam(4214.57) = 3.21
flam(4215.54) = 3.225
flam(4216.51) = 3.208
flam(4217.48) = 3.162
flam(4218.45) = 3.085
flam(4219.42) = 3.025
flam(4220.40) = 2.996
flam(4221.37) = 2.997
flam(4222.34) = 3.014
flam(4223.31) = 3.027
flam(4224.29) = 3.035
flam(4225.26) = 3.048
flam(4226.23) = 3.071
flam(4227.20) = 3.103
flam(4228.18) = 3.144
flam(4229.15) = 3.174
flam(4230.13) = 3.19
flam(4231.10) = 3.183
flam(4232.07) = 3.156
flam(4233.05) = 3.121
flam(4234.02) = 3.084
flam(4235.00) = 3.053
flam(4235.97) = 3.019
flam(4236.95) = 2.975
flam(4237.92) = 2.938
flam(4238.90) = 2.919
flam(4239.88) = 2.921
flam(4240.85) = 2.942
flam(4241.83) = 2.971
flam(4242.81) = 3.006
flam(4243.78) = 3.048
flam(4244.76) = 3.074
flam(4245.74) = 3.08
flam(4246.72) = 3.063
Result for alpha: 2.2 angstrom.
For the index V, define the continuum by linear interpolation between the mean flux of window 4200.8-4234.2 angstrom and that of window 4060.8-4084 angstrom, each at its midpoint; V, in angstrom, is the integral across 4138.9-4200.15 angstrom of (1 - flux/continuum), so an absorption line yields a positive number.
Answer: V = 1.8 angstrom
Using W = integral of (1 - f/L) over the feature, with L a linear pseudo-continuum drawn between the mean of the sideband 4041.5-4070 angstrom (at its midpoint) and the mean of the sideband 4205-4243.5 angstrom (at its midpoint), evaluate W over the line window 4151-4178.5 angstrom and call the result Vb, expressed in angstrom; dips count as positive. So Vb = 0.6 angstrom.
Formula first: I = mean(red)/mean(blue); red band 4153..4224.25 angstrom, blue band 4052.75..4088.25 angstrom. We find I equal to 0.97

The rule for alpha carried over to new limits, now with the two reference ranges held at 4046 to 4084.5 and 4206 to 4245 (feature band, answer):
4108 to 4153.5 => 1.8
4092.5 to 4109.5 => 0.9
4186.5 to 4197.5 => 0.0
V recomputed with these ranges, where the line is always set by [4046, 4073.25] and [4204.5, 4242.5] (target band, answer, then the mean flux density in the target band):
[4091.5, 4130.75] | 2.3 angstrom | 3.01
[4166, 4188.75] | 0.4 angstrom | 3.08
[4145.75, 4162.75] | 0.7 angstrom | 3.03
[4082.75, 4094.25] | 1.1 angstrom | 2.91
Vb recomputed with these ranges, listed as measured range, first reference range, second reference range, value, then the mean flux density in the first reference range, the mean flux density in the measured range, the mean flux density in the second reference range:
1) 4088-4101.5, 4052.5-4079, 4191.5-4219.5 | 1.3 angstrom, 3.24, 2.91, 3.16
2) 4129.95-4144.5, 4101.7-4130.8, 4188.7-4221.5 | -0.4 angstrom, 3.03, 3.13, 3.14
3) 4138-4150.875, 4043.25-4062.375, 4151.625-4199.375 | 0.2 angstrom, 3.12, 3.05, 3.1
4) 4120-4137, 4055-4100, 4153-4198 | 0.0 angstrom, 3.11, 3.11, 3.1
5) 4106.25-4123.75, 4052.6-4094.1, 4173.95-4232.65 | 1.2 angstrom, 3.14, 2.92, 3.11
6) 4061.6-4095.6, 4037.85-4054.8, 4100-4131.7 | -0.1 angstrom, 3.19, 3.14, 3.06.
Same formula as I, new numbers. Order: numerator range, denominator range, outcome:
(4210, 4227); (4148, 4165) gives 1.01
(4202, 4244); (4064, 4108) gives 0.99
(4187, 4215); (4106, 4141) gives 1.04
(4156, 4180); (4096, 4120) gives 1.02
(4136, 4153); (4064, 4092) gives 0.96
